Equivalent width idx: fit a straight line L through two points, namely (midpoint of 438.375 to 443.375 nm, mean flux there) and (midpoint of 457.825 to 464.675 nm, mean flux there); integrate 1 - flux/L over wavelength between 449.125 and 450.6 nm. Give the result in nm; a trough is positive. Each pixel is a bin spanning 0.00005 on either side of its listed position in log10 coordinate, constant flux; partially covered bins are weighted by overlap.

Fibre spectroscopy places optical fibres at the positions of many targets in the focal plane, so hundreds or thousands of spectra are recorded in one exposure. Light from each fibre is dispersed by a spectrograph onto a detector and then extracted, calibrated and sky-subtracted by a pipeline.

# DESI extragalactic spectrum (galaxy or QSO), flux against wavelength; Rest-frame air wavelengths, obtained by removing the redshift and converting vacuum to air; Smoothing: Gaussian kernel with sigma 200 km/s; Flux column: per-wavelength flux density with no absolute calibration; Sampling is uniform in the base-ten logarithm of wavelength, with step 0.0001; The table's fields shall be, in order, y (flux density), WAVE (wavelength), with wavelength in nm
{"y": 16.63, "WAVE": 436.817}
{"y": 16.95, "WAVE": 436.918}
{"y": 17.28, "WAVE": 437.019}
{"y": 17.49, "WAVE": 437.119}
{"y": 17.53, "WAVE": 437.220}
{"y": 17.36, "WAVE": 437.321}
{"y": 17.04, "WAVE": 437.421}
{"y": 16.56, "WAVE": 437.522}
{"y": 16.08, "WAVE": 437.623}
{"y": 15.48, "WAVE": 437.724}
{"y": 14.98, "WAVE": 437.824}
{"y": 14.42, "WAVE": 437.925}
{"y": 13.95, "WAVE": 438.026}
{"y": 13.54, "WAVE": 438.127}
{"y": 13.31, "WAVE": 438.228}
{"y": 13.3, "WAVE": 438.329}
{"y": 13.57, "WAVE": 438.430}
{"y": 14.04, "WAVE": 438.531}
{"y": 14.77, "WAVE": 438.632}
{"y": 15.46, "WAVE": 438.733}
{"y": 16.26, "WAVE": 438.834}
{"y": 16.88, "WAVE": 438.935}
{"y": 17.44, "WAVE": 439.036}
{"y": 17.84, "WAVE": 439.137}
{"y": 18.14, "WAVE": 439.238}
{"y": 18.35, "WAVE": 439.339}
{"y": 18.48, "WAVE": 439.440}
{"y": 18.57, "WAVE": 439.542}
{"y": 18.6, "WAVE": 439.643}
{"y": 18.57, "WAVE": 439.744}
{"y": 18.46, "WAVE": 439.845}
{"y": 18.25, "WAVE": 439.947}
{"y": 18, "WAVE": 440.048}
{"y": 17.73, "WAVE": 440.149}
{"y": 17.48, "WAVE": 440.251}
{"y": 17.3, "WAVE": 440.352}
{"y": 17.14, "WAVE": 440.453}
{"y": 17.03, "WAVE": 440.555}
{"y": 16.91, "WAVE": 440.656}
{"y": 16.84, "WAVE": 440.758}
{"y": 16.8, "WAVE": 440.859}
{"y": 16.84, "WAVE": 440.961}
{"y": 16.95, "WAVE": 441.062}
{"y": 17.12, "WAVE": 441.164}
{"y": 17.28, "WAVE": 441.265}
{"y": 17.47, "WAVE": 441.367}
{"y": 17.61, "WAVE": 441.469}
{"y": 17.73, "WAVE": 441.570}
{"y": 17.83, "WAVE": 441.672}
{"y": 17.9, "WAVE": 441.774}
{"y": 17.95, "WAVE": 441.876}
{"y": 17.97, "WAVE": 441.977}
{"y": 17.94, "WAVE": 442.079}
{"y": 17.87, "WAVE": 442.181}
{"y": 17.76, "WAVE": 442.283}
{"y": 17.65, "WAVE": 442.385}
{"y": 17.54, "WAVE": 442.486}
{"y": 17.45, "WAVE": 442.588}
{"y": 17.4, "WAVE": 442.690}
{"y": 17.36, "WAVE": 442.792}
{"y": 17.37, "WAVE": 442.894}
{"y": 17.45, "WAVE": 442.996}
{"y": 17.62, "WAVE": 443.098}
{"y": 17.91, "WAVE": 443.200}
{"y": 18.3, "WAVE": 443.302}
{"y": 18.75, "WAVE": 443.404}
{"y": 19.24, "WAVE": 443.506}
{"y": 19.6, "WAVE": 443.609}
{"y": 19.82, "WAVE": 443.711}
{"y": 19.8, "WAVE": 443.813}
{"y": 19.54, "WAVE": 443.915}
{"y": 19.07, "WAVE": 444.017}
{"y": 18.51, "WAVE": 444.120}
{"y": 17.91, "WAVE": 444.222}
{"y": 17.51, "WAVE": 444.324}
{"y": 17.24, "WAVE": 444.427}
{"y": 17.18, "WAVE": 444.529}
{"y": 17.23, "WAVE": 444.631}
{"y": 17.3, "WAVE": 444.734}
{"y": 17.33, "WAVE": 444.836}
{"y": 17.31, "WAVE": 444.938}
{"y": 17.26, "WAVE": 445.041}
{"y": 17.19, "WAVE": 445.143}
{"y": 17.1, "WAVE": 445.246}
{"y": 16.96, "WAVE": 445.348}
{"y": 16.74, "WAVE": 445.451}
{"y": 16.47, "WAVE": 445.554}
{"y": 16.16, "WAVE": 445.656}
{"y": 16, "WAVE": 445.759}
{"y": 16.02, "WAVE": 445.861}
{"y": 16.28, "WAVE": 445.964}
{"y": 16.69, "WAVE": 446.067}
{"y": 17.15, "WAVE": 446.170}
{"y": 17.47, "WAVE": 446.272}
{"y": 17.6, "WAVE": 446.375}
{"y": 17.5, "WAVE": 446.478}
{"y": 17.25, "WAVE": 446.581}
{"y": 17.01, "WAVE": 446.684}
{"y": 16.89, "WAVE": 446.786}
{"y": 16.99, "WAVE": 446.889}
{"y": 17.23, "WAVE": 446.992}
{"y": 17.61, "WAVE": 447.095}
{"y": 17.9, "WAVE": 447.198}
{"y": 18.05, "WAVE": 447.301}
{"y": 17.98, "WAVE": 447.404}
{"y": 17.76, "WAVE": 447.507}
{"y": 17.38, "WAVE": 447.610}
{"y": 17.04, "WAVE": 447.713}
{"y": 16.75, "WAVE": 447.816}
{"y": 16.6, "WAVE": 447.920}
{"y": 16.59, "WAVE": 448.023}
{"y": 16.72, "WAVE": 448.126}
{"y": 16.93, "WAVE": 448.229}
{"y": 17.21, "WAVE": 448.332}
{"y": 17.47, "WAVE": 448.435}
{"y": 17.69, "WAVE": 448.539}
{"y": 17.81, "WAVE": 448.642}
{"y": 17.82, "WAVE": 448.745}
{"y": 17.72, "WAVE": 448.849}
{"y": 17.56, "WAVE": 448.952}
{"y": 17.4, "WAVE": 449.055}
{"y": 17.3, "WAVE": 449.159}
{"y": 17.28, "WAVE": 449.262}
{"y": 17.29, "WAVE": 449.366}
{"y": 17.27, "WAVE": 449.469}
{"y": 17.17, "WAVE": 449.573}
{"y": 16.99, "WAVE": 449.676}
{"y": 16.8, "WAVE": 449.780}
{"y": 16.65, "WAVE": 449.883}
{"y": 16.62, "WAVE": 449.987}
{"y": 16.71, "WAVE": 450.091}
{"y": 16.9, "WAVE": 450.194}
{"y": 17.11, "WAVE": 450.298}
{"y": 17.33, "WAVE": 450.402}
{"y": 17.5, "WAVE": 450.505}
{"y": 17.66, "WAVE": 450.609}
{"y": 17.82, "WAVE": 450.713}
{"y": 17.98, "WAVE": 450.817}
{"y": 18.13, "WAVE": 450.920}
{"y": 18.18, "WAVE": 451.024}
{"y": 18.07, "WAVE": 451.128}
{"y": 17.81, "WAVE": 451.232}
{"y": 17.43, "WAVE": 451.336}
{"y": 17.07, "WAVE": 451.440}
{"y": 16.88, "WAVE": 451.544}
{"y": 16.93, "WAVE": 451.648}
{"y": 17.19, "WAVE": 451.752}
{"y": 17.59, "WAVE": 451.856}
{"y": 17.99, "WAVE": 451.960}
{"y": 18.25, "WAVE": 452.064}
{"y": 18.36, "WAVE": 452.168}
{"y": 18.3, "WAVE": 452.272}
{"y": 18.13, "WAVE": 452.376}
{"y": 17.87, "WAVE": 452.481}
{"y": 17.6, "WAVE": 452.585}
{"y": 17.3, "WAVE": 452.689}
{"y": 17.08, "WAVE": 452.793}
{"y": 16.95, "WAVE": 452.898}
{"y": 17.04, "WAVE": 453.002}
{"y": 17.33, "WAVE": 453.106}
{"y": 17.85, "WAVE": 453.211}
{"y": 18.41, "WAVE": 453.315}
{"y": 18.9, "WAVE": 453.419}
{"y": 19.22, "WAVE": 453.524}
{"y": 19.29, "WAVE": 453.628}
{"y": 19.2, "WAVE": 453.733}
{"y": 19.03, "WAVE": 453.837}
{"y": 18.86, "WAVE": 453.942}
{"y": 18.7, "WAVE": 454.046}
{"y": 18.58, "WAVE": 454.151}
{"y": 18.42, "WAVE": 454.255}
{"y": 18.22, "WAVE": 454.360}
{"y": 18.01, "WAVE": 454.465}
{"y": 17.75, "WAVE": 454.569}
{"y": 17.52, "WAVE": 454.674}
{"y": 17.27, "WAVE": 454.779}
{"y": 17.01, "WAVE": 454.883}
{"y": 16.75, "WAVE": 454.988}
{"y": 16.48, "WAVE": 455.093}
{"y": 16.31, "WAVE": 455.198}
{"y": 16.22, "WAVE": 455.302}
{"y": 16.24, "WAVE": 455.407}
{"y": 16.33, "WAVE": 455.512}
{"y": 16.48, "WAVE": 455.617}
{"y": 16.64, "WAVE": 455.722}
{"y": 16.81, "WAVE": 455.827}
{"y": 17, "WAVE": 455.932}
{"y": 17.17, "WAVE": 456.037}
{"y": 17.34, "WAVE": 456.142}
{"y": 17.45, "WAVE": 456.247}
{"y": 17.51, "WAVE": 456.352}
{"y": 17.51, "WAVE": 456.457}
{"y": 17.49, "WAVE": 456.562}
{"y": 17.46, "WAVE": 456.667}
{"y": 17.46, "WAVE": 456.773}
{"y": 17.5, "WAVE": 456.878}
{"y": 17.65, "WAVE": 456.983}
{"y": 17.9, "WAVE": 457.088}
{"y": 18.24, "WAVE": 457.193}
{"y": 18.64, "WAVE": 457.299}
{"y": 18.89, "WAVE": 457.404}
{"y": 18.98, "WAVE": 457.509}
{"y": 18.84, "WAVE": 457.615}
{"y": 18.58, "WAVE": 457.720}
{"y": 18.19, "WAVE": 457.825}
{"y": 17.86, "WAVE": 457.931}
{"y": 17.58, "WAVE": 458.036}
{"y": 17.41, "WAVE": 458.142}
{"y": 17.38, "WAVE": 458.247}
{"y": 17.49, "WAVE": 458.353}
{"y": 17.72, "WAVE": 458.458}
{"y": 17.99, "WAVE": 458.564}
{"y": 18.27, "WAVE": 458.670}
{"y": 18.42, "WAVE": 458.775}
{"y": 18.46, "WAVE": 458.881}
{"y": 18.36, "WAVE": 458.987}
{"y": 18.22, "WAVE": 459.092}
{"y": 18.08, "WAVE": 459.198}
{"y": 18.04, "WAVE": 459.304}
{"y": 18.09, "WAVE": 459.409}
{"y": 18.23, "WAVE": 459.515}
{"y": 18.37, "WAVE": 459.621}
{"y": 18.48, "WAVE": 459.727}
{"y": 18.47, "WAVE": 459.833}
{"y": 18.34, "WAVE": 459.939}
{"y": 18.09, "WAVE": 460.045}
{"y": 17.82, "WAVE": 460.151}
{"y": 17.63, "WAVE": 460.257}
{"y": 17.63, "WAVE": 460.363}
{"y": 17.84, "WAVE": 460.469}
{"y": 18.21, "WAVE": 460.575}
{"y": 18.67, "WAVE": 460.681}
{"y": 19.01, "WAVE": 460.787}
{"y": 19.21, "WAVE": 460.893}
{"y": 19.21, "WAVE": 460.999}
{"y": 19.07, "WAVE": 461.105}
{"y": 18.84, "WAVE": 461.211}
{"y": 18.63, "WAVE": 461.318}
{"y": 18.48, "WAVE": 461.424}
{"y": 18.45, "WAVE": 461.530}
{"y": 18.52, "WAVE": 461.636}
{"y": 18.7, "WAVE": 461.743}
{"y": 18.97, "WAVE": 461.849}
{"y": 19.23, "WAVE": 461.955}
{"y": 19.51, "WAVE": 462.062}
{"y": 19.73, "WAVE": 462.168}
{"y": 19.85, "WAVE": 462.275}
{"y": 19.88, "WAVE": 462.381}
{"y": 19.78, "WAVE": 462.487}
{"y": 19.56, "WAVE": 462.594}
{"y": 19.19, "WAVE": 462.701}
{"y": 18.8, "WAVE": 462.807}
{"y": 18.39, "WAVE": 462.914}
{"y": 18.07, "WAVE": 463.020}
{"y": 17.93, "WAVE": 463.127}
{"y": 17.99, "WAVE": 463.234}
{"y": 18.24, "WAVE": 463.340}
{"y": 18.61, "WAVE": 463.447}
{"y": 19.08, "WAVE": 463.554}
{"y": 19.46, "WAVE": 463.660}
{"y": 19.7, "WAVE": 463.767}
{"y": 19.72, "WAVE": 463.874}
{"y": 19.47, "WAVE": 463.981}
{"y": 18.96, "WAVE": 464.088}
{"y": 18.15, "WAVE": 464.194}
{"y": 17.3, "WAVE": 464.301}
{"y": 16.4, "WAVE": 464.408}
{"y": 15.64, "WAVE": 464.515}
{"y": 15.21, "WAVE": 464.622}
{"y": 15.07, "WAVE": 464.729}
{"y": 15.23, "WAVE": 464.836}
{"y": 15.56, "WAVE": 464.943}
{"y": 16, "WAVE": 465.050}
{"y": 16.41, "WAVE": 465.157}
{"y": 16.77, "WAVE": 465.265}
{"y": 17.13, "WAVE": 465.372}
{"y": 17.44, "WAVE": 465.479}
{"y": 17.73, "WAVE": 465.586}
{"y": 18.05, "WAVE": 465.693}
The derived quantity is 0.06 nm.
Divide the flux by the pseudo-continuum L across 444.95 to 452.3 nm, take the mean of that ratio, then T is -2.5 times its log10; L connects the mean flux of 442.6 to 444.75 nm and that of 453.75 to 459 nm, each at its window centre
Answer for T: 0.04 mag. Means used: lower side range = 18.2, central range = 17.3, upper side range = 17.7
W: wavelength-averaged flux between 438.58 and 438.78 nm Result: 15.1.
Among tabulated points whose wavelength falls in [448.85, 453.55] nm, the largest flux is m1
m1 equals 19.22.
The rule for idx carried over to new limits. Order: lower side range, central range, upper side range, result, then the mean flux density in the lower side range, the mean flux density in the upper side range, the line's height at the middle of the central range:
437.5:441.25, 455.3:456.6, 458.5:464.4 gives 0.082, 16.5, 18.6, 18.1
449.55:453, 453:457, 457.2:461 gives 0.049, 17.5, 18.2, 17.8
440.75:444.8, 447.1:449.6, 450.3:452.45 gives 0.057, 17.9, 17.7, 17.8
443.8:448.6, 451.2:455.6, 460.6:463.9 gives 0.085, 17.3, 19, 18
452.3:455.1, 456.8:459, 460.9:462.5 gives 0.056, 18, 19.1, 18.6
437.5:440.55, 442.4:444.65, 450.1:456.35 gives -0.183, 16.4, 17.6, 16.8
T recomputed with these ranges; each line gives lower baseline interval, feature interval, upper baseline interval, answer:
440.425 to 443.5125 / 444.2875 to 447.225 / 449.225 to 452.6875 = 0.03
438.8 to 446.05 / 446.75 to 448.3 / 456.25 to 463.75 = 0.04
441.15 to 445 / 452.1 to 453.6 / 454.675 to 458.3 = -0.02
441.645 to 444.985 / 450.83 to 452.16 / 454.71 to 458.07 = 0.00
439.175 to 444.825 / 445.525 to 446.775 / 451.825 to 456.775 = 0.06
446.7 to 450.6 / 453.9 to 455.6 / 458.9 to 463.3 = 0.03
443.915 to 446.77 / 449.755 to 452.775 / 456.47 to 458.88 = 0.00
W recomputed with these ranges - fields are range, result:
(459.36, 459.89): 18.3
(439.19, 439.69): 18.4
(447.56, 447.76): 17.2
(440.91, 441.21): 17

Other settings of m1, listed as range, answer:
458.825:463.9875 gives 19.88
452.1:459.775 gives 19.29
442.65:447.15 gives 19.82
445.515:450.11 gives 18.05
